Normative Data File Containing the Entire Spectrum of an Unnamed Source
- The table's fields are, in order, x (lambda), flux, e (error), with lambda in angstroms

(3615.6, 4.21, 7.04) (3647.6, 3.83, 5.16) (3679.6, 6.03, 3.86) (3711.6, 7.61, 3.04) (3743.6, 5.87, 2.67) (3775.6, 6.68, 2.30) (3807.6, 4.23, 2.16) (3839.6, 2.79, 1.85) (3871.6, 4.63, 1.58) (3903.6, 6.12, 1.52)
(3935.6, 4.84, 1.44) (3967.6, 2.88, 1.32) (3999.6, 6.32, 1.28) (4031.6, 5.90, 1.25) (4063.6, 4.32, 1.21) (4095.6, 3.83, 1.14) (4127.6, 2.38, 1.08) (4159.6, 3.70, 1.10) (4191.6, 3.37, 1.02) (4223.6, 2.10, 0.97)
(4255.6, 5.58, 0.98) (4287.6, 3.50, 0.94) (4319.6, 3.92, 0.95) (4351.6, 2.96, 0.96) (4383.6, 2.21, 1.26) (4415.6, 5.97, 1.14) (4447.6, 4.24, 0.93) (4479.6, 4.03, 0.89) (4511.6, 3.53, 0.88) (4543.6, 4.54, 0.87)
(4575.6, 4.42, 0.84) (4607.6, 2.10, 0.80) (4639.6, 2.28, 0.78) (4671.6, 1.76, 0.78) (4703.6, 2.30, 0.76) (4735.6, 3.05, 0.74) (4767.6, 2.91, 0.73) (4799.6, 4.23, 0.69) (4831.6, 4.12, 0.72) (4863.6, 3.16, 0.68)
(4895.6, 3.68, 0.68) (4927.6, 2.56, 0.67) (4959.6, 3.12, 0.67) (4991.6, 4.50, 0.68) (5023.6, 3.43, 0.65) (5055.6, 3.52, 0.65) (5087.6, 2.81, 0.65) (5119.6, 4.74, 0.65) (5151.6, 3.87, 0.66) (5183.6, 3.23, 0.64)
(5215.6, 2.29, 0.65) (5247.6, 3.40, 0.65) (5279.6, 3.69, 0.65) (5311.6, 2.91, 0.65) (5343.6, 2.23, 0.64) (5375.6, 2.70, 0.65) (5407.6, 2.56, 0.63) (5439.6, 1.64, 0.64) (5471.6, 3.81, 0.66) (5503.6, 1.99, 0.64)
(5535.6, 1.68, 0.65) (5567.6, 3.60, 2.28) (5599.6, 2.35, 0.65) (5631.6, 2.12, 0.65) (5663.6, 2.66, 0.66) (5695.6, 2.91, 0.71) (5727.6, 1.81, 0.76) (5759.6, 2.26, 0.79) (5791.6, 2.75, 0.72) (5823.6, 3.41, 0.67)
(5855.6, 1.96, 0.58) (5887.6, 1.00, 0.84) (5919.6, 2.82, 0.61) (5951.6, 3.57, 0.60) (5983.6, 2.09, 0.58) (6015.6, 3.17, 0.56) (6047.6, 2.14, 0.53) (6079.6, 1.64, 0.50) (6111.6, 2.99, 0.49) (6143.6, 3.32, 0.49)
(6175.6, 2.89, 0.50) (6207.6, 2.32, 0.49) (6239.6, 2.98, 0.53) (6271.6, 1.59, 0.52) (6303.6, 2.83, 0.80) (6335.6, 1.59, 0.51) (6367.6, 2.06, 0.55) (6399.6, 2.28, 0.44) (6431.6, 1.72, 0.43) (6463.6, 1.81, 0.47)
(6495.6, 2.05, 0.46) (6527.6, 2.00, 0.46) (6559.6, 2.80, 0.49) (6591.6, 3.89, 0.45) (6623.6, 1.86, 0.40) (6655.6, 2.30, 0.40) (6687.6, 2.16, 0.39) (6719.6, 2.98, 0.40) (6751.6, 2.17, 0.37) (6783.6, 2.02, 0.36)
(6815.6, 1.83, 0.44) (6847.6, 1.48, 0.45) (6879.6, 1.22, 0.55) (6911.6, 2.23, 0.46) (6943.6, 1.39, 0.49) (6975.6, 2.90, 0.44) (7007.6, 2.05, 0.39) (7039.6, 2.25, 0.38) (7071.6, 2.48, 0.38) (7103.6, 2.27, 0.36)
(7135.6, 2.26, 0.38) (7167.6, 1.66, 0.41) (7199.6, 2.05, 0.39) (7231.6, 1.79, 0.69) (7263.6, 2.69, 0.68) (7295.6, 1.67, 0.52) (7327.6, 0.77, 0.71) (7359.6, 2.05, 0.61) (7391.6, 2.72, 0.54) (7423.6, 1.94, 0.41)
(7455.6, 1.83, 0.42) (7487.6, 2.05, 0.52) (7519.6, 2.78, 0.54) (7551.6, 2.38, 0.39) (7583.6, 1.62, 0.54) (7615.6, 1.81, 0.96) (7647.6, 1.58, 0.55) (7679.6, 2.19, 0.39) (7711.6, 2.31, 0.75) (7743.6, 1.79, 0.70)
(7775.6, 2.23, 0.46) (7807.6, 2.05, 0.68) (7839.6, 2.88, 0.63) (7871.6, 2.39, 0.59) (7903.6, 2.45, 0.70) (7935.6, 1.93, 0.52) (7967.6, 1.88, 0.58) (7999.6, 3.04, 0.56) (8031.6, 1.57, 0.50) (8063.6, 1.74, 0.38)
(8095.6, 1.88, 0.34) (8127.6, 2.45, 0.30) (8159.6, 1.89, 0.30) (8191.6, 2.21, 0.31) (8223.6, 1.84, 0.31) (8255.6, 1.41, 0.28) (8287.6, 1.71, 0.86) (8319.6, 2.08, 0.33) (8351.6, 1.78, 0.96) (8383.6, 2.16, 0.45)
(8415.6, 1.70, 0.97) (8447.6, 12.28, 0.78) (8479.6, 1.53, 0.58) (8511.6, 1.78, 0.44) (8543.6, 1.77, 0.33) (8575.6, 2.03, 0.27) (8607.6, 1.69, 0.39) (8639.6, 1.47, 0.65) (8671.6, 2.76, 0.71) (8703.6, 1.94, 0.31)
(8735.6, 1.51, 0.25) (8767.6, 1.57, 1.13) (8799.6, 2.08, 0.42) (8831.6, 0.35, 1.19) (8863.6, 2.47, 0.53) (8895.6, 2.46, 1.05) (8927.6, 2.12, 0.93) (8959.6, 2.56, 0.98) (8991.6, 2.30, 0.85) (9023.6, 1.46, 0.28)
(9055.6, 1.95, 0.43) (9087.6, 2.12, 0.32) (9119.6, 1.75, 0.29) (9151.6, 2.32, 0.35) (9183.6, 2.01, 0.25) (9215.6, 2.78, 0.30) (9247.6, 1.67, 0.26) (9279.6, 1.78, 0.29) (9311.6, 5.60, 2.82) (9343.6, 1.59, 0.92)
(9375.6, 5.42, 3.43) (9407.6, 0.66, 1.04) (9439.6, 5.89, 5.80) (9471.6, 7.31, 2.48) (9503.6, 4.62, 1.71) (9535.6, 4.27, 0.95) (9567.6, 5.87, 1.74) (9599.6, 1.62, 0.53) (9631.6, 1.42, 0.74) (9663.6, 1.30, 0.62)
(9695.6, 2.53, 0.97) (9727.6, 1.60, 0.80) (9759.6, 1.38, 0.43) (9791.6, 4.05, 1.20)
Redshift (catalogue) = 1.268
